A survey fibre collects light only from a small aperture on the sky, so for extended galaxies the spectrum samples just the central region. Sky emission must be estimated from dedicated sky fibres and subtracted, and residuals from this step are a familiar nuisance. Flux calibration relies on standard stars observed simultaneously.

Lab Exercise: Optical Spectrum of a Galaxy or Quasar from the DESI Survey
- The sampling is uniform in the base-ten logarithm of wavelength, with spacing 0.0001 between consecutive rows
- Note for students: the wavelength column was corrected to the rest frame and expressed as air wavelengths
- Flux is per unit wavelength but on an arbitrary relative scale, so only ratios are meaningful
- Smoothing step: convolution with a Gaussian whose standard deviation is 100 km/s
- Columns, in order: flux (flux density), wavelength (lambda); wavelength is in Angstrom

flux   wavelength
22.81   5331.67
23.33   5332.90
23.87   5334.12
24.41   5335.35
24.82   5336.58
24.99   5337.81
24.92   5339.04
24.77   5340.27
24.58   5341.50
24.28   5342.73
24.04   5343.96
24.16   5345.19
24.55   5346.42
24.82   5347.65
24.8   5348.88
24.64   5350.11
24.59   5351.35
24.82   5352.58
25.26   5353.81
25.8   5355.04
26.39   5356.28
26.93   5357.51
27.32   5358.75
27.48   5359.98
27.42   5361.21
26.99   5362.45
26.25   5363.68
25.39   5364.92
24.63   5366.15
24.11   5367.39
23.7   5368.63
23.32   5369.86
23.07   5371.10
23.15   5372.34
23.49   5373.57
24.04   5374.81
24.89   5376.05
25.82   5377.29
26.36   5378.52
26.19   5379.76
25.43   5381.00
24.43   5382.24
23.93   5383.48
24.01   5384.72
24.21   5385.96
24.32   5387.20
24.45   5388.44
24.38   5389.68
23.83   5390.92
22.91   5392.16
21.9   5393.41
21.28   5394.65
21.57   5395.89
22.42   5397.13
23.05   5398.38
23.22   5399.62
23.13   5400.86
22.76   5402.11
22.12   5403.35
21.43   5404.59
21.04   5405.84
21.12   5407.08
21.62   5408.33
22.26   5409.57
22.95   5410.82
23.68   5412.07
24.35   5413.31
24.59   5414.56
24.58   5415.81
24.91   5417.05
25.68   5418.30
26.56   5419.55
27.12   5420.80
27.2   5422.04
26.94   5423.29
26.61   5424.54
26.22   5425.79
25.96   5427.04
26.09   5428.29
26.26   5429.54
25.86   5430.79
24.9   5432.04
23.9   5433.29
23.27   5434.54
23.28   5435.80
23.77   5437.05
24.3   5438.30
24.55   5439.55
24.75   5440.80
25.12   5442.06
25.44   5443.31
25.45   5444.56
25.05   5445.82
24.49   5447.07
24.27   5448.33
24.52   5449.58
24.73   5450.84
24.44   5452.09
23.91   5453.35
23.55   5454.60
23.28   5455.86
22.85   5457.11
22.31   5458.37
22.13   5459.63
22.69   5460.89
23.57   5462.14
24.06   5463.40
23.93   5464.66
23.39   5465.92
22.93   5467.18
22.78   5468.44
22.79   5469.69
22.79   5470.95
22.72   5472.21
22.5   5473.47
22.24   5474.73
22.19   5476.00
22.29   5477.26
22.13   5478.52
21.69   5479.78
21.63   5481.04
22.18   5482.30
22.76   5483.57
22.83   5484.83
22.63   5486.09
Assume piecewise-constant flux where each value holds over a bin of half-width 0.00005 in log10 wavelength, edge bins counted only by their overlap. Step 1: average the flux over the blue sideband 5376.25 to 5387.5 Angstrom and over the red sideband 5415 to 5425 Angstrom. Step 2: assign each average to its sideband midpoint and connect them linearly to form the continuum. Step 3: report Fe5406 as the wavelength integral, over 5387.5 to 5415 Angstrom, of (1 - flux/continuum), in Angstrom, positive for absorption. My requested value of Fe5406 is 3.06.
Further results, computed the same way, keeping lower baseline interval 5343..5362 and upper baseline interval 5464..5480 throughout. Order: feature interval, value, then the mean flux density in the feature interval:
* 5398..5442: -0.75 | 24.3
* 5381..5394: 0.41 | 23.9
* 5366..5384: 0.39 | 24.4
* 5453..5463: -0.01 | 23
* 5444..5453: -0.56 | 24.7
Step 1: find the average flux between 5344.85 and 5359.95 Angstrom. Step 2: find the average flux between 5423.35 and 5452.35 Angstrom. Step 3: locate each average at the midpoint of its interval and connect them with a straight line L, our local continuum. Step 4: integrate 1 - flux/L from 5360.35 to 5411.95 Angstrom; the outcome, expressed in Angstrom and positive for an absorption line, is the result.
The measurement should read 3.1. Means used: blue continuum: 25.4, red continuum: 25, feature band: 23.7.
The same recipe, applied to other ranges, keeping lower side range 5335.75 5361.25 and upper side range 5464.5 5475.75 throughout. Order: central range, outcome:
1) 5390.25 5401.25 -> 0.8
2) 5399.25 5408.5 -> 0.8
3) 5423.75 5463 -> -1.8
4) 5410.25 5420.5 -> -0.4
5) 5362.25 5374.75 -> 0.3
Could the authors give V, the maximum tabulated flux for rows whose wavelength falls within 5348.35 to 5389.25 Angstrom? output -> 27.48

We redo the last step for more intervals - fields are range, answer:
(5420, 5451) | 27.2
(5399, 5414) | 24.35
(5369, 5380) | 26.36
